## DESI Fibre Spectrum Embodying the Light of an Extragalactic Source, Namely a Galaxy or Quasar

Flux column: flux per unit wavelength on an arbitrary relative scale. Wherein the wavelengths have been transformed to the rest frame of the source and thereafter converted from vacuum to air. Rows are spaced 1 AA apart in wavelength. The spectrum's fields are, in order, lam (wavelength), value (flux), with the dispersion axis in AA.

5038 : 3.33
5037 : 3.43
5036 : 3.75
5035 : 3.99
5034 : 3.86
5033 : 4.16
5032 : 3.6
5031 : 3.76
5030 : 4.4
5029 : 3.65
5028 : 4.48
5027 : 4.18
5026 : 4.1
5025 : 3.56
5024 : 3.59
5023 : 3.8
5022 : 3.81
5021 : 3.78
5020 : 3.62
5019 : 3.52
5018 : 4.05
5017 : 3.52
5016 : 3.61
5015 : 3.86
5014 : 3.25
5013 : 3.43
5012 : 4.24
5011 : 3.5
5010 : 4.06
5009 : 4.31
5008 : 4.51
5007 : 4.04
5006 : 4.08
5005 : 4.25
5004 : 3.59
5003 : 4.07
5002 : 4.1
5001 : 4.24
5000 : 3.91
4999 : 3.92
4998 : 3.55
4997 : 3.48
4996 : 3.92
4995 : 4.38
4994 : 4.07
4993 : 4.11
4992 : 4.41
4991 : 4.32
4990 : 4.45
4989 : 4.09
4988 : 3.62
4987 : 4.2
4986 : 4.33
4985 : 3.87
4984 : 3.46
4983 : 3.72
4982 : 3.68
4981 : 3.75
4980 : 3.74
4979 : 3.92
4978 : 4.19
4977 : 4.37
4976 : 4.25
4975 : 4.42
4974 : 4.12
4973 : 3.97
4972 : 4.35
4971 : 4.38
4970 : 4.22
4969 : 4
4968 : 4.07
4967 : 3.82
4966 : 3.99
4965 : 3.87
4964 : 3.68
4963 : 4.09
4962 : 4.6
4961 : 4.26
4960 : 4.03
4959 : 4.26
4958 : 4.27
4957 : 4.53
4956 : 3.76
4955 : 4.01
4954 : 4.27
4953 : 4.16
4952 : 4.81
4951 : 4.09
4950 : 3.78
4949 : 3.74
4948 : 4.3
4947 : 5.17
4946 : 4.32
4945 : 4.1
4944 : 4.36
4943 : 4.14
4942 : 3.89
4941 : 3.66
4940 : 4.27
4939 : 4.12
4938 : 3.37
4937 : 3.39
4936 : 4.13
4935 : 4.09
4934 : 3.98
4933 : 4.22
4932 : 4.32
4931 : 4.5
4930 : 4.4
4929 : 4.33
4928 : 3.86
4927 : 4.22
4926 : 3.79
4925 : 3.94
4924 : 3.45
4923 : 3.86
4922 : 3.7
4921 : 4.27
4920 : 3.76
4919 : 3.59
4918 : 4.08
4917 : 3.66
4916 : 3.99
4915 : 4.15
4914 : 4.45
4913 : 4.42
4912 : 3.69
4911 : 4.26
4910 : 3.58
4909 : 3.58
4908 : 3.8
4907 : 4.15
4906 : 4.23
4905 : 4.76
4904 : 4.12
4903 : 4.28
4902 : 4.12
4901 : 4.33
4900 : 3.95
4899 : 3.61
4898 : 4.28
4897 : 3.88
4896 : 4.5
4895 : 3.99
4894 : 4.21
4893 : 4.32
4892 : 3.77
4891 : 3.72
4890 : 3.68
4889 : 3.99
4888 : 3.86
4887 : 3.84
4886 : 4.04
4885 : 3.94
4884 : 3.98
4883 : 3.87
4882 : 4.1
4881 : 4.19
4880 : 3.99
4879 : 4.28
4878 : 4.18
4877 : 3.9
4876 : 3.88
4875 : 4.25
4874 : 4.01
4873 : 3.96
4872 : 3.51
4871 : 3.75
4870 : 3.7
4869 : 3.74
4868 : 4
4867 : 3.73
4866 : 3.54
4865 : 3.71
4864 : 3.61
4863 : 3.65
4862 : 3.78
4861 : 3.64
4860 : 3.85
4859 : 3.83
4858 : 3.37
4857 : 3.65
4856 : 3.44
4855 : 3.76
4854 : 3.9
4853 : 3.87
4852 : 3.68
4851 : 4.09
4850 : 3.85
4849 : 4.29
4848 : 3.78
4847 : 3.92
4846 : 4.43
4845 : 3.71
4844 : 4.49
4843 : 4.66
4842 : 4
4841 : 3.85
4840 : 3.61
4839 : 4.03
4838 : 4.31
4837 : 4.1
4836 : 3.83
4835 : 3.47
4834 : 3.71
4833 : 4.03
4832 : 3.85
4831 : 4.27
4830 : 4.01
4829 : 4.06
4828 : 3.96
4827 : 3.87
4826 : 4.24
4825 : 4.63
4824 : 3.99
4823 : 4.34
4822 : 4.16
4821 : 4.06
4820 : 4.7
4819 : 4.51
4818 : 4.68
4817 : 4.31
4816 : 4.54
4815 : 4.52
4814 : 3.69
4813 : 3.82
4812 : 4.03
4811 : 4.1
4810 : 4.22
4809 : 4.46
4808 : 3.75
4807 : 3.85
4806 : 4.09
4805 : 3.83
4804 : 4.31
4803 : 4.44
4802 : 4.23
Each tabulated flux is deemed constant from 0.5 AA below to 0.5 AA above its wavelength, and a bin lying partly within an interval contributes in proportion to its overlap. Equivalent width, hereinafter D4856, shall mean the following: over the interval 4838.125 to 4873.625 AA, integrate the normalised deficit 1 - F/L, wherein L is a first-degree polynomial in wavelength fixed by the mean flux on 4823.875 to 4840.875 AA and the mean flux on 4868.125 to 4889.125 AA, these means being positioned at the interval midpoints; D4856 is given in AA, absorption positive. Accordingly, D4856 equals 1.1 AA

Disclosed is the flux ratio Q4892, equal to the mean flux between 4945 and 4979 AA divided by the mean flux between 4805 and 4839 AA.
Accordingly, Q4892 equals 1.01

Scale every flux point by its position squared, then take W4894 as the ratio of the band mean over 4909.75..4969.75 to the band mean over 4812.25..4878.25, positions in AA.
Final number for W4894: 1.1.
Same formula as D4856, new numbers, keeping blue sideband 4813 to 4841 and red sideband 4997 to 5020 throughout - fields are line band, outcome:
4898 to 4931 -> -0.2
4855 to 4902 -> 1.8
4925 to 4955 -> -1.2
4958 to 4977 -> -1.0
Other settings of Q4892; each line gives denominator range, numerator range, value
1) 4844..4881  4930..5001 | 1.06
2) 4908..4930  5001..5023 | 0.98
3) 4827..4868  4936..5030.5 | 1.03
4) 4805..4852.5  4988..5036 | 0.96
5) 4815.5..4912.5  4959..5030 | 1.00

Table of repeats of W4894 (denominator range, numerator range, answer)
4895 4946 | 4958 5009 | 1.03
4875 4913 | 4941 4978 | 1.06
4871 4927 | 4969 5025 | 1.03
